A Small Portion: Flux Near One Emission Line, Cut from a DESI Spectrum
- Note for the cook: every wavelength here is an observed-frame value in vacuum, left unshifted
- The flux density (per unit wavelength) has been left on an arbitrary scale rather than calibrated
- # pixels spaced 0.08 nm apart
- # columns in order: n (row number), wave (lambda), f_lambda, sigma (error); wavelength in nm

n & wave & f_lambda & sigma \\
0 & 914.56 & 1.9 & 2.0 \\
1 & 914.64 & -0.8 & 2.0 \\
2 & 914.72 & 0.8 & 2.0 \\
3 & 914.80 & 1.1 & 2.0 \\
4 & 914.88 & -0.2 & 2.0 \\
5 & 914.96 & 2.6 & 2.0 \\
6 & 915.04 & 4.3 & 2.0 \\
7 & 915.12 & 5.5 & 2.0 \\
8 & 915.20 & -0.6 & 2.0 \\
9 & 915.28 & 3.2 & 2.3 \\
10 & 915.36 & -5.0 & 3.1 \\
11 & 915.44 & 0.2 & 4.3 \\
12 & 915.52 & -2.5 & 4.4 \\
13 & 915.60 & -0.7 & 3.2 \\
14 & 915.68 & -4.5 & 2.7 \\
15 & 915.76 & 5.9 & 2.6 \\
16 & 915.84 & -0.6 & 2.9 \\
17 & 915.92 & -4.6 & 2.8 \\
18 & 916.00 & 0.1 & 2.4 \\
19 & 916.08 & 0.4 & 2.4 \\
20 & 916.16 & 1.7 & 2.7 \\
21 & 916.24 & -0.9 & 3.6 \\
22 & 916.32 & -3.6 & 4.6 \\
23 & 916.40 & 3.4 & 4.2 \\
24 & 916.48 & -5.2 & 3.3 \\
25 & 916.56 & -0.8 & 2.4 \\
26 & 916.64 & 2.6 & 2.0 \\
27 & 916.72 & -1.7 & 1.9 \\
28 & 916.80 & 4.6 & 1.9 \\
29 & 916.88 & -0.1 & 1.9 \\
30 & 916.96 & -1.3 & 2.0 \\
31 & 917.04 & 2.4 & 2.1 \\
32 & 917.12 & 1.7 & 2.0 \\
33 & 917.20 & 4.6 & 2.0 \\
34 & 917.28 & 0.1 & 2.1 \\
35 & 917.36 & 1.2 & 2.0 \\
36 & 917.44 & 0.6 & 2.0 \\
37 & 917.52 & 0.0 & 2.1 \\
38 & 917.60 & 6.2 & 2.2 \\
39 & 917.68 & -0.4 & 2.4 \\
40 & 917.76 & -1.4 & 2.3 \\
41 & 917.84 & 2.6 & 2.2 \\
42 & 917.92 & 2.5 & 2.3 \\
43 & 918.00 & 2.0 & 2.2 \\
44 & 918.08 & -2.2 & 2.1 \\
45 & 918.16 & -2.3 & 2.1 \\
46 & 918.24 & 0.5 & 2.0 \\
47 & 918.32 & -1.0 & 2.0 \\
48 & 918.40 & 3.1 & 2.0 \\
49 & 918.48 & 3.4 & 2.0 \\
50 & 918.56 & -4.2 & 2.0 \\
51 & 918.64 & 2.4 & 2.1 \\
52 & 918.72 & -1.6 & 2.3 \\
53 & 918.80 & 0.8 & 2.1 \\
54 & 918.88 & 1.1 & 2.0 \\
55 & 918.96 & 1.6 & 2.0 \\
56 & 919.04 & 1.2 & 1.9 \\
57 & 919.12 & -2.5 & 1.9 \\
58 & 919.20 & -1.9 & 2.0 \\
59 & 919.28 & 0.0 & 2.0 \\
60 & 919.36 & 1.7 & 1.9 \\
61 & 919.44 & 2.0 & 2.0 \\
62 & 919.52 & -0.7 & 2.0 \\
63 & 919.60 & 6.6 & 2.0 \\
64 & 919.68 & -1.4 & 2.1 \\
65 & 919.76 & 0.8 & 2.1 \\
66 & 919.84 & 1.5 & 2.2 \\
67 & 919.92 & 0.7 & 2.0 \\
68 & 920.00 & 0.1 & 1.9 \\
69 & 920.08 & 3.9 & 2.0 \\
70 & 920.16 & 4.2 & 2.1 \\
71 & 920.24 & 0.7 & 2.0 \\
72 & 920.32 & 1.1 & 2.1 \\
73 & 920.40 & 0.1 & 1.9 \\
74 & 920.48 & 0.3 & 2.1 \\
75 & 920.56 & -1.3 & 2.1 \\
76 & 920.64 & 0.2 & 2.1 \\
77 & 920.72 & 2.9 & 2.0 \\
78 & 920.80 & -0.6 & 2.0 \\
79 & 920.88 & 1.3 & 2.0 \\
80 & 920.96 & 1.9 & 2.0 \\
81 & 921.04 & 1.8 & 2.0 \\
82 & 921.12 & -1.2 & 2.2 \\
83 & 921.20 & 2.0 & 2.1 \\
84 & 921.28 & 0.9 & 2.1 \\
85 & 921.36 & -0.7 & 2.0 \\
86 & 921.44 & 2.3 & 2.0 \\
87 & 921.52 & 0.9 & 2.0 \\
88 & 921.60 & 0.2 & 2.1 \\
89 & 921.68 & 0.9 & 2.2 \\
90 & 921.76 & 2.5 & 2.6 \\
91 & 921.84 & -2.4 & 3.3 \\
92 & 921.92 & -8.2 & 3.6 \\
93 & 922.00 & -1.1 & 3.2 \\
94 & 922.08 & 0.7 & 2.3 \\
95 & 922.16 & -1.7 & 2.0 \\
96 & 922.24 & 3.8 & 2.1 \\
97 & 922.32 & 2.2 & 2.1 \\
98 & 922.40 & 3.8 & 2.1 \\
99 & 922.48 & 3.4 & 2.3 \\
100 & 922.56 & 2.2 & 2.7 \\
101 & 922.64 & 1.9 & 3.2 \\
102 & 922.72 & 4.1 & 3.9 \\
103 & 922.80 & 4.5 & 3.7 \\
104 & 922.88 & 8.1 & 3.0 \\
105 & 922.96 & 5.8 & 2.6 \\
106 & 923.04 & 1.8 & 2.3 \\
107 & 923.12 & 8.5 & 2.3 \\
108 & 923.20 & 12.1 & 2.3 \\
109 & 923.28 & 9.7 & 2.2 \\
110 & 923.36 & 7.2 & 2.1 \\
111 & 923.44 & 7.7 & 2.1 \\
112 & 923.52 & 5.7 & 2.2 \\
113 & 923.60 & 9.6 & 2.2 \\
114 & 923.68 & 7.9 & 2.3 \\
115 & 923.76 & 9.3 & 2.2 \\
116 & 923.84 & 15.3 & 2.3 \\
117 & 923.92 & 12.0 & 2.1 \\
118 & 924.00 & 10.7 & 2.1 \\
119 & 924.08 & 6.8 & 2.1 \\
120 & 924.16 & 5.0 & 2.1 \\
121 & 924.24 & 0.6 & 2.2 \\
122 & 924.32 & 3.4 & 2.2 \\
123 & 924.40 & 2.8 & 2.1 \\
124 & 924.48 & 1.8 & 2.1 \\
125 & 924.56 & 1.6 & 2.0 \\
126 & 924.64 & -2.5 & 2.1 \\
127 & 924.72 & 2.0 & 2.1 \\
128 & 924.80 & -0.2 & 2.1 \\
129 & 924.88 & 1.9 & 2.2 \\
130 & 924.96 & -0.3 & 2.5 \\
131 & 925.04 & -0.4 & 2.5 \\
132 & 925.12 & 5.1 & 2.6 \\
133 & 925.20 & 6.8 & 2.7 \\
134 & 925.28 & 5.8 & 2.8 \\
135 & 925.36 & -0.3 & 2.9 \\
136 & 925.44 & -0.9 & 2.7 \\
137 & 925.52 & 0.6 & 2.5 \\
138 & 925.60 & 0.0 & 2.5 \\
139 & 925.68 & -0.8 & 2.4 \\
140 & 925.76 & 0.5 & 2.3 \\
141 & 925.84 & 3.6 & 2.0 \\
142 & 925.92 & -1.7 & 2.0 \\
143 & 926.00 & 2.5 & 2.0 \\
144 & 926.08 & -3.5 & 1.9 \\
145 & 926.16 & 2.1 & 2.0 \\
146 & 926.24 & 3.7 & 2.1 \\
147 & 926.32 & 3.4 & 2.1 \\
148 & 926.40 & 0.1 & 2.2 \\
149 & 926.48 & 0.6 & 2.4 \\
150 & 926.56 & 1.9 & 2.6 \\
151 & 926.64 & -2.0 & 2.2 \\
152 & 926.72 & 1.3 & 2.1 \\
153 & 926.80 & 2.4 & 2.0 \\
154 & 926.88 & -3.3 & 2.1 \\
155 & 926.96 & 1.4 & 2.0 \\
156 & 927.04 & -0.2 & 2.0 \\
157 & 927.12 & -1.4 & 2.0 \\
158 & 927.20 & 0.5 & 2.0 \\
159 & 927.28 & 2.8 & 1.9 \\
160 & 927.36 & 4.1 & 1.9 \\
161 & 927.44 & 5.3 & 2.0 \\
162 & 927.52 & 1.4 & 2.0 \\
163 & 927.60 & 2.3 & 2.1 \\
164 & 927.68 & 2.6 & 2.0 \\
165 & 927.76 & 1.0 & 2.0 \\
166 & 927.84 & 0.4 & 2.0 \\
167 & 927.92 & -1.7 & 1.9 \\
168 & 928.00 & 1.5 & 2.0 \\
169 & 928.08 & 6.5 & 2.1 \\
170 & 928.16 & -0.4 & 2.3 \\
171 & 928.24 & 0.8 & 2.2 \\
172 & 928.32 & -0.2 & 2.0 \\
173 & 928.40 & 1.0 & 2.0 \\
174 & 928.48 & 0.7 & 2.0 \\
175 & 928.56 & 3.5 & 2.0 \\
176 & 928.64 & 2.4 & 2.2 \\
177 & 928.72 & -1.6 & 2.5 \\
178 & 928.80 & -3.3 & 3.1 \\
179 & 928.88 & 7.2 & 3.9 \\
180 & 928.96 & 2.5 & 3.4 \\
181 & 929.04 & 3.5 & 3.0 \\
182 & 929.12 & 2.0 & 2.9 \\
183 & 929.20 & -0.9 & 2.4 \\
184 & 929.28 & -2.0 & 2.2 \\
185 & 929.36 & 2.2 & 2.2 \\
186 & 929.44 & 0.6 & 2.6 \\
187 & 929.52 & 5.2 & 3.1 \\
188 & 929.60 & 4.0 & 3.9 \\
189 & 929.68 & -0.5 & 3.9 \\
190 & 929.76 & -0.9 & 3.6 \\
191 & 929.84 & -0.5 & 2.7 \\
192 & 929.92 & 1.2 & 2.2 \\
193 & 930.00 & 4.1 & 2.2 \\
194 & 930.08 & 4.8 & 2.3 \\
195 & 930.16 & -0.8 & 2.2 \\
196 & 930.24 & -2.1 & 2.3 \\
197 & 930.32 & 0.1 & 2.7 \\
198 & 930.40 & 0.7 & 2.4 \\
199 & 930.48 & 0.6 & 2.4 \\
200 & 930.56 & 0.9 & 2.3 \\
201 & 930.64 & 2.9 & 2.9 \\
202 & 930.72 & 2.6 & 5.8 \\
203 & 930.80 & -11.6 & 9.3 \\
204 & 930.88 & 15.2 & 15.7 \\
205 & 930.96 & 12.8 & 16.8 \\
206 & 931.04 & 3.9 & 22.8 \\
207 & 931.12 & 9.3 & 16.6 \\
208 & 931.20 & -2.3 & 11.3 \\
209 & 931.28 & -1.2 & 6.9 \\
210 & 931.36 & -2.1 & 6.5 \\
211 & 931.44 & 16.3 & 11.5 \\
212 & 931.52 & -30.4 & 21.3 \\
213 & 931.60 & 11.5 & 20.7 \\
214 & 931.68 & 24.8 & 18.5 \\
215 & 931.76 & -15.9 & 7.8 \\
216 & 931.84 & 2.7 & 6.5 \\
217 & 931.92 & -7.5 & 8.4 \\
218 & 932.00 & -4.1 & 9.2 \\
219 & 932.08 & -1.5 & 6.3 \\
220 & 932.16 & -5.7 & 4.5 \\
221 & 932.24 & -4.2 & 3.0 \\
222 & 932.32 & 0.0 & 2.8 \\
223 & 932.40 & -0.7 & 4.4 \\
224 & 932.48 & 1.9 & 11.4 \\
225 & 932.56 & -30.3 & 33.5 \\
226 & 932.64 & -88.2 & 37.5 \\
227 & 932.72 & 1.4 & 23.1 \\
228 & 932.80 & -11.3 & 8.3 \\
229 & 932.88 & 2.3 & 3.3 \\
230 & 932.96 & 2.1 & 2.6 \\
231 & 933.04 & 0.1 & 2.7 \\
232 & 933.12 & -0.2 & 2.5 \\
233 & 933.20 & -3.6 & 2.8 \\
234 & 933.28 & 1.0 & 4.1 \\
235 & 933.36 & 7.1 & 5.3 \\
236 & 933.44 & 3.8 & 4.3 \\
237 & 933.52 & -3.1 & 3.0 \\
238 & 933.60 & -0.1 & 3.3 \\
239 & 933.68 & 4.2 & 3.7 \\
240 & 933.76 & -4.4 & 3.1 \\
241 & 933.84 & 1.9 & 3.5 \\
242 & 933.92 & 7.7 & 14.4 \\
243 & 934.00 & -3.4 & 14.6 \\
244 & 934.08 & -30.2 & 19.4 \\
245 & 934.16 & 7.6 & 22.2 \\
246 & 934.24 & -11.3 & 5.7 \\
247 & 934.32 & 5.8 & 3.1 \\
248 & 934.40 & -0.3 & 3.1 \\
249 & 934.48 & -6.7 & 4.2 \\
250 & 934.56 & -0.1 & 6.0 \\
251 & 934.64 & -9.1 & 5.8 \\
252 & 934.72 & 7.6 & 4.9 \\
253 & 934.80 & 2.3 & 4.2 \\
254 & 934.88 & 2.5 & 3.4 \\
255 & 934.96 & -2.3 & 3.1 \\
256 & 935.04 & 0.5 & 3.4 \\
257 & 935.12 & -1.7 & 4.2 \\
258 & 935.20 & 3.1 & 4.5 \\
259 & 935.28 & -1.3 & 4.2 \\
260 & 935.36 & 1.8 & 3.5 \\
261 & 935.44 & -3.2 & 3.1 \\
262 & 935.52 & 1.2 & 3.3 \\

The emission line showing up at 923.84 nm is [O II]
